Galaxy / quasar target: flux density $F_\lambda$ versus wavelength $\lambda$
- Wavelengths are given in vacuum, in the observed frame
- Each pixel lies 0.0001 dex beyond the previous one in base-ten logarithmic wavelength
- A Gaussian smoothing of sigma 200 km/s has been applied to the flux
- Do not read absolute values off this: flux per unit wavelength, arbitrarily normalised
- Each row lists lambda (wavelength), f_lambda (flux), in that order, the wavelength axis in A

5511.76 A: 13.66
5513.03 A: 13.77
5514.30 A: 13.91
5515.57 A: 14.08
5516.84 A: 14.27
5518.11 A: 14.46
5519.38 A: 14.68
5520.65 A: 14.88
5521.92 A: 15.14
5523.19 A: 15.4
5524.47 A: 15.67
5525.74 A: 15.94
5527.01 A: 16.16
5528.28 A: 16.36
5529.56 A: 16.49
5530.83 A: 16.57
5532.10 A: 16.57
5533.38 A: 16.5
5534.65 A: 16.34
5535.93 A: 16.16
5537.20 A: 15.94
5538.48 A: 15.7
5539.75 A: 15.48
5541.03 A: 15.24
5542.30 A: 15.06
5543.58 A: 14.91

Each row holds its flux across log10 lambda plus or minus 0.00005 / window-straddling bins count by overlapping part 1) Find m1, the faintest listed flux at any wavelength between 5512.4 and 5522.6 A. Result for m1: 13.77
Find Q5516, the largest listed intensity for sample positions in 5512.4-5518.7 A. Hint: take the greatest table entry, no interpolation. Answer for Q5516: 14.46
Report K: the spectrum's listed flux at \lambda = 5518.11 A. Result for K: 14.46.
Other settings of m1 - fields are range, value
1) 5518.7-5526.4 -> 14.68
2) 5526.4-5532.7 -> 16.16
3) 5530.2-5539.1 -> 15.7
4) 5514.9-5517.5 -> 14.08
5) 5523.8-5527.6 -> 15.67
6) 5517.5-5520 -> 14.46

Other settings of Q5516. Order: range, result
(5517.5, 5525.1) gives 15.67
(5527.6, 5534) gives 16.57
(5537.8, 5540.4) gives 15.7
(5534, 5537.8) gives 16.34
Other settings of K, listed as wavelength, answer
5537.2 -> 15.94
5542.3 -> 15.06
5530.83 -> 16.57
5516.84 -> 14.27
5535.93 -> 16.16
